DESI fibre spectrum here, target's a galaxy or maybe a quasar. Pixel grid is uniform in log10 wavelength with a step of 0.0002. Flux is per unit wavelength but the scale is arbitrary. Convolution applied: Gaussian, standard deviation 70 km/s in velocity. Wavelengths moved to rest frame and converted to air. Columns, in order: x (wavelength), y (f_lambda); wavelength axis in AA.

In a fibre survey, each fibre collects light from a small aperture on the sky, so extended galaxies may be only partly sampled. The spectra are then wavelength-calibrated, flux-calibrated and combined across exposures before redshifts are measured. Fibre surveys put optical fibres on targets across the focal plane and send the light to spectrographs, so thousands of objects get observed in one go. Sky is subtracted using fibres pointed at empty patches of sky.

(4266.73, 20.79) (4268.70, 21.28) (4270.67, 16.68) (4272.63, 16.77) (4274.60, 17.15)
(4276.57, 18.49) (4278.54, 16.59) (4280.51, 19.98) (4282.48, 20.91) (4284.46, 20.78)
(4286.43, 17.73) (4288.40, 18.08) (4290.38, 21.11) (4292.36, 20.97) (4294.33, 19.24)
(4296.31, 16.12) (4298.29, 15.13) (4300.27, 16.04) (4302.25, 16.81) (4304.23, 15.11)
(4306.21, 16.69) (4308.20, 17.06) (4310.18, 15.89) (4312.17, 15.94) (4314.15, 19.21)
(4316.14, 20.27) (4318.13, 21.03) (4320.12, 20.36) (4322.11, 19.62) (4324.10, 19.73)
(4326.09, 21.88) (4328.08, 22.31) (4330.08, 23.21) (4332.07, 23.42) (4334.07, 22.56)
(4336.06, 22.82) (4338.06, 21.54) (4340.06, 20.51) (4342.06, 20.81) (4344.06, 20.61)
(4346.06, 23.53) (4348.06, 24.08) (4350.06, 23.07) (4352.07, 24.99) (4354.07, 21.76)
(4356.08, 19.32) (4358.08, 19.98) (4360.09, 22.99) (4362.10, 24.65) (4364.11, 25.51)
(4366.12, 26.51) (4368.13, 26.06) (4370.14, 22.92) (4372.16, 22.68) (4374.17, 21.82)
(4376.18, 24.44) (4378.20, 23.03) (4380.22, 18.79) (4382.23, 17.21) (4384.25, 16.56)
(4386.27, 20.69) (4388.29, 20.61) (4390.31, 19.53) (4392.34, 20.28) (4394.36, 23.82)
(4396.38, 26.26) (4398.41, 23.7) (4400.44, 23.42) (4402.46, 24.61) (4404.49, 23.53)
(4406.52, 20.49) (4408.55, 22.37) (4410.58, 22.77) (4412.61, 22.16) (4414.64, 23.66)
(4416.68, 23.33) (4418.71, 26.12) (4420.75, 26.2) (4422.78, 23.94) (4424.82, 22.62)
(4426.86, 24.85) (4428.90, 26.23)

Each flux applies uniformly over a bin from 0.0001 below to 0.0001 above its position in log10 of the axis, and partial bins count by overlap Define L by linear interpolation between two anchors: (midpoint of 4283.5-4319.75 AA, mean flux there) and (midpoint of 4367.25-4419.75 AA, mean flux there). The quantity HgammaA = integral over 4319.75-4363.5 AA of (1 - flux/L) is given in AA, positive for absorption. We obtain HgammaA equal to -4.8 AA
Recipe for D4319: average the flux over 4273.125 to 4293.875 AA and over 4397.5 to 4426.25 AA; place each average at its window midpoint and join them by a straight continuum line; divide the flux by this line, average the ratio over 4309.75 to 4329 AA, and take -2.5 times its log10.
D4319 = 0.03 mag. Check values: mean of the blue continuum 19.1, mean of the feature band 19.7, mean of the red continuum 23.5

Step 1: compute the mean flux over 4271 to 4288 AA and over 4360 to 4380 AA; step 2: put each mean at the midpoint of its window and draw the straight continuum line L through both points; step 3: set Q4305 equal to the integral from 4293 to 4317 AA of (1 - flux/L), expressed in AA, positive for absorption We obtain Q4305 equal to 3.6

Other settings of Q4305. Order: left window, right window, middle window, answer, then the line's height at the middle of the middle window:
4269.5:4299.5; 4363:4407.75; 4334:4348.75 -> -0.96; 20.6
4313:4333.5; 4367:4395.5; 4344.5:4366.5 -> -1.97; 21.2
